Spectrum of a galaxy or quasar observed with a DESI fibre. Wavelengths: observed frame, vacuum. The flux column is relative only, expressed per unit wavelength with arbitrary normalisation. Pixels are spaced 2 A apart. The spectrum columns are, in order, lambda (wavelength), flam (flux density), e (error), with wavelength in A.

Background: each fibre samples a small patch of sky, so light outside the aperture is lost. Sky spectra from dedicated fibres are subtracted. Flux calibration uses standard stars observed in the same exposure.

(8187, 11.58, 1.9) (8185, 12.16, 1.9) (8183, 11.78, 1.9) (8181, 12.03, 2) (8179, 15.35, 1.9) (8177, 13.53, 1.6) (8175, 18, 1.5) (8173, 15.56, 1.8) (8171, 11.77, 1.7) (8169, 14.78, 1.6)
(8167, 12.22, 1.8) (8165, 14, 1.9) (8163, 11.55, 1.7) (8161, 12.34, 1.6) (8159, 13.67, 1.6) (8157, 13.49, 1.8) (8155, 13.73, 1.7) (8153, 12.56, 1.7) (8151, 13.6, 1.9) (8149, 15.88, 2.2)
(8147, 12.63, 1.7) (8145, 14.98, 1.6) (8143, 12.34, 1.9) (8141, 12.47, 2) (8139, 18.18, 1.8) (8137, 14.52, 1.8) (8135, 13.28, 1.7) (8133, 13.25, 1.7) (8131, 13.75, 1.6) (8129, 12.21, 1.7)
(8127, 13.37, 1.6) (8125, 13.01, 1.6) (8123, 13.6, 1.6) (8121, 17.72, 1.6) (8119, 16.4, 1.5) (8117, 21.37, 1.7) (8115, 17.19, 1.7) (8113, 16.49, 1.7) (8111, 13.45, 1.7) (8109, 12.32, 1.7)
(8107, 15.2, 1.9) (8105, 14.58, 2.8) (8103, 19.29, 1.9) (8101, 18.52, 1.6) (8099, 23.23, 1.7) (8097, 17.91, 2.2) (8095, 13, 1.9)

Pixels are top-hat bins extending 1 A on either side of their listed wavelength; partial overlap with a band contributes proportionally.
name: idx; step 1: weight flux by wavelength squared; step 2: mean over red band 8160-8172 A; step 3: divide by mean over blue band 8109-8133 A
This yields 0.9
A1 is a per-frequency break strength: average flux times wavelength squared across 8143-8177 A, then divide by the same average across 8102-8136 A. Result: 0.92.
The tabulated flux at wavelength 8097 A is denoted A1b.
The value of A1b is 17.91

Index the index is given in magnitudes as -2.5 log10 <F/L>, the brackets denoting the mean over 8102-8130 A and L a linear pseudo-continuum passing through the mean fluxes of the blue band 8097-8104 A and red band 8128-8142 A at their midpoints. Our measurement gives 0.12 mag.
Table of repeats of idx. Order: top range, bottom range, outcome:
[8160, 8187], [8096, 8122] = 0.79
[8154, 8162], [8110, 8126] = 0.83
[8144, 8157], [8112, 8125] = 0.83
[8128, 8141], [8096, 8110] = 0.82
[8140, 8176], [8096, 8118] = 0.80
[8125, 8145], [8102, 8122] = 0.84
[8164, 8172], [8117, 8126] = 0.84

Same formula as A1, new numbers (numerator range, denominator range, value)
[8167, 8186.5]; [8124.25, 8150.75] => 1.00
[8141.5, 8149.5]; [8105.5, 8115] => 0.94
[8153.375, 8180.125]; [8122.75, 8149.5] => 1.01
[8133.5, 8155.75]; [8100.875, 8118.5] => 0.86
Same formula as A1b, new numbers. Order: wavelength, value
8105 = 14.58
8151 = 13.6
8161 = 12.34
